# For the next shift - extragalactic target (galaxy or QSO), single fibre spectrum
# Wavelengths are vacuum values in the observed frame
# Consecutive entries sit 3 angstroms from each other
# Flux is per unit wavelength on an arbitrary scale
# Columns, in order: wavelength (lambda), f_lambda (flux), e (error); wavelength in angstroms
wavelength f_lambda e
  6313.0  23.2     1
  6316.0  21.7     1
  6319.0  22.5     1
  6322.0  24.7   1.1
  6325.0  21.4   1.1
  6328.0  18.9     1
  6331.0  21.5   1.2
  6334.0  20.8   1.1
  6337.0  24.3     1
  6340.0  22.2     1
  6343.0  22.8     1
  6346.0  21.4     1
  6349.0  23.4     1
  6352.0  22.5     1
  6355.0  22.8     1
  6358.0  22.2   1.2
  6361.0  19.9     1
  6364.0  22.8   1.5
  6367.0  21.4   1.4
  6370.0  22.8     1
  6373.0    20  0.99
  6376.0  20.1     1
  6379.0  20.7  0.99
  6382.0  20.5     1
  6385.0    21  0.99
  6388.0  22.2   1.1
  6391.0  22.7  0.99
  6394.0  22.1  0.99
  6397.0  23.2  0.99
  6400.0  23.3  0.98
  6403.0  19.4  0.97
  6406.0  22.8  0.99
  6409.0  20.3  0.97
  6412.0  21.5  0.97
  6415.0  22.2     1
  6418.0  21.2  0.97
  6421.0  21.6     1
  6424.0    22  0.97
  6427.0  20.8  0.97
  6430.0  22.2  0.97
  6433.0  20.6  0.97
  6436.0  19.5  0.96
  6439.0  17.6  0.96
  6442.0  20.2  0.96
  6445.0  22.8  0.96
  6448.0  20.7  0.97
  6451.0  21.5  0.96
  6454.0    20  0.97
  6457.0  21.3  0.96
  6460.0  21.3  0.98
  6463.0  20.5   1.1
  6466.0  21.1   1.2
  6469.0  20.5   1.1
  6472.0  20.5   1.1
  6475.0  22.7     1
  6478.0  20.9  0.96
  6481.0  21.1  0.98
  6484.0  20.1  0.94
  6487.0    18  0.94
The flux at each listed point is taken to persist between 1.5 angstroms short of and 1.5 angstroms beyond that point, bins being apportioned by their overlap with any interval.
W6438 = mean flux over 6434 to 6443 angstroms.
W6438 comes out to 19.1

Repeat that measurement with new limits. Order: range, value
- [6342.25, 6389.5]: 21.6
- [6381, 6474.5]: 21.2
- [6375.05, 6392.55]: 21.2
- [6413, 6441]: 20.9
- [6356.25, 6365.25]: 21.6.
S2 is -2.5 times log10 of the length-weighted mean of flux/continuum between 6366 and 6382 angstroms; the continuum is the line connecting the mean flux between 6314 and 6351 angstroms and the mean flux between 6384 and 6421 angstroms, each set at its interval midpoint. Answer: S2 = 0.05 mag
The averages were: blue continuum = 22.2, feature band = 20.9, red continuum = 21.8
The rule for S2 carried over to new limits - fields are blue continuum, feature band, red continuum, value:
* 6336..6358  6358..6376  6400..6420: 0.047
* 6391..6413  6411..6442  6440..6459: 0.028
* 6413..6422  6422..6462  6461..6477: 0.029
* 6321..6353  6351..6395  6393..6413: 0.019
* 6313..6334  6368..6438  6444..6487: -0.003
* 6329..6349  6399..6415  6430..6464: -0.014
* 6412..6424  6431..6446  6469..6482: 0.073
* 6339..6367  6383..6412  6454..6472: -0.011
